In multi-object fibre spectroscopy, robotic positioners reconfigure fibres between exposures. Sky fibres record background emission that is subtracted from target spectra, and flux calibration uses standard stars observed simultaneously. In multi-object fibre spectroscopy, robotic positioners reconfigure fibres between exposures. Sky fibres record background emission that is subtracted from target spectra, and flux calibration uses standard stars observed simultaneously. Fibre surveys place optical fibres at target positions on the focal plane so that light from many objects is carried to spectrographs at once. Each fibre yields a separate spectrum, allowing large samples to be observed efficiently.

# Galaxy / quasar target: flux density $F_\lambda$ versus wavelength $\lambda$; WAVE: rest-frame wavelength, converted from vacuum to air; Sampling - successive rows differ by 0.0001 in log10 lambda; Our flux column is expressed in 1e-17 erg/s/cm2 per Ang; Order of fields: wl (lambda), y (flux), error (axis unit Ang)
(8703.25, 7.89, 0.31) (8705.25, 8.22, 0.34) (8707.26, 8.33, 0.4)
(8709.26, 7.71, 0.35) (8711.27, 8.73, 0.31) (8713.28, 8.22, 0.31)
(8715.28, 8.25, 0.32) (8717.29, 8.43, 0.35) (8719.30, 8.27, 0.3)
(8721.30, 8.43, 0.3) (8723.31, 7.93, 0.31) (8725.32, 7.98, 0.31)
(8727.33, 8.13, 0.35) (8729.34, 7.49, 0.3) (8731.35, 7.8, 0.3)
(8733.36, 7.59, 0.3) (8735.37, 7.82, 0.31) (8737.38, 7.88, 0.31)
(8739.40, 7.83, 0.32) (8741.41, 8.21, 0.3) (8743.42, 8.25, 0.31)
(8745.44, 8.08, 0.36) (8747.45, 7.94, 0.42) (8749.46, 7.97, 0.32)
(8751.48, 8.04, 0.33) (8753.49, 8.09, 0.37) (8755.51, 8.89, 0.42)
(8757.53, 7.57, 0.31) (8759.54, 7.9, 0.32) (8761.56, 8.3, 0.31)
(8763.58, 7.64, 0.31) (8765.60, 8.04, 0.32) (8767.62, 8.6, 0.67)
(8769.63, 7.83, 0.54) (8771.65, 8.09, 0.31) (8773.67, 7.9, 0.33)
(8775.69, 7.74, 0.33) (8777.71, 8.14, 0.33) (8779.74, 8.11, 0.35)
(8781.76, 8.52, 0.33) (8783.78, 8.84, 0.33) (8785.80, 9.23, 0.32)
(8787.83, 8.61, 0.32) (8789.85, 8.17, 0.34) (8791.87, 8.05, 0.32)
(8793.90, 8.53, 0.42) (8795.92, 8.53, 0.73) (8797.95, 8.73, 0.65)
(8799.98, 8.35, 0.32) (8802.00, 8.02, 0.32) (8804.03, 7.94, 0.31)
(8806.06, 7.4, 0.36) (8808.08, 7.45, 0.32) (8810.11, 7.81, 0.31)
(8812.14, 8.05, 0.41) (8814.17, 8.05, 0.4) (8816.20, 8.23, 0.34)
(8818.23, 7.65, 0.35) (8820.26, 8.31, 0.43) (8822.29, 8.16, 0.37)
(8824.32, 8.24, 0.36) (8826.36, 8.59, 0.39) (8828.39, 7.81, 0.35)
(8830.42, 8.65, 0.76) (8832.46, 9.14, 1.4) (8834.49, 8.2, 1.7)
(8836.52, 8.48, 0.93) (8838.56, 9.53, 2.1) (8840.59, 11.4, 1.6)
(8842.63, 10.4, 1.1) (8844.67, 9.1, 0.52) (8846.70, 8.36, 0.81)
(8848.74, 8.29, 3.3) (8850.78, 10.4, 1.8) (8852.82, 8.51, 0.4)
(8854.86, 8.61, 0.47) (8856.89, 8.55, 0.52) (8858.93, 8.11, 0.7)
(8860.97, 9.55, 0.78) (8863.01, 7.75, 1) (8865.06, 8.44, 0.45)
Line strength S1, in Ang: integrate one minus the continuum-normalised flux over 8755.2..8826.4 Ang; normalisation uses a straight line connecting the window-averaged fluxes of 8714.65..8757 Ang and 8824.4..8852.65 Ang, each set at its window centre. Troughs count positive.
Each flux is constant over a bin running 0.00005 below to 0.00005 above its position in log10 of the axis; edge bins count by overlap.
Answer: 3.5 Ang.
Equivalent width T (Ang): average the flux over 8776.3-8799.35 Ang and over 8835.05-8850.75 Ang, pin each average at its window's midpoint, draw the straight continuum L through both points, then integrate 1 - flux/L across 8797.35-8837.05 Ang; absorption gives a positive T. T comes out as 3.6 Ang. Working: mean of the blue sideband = 8.48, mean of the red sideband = 9.4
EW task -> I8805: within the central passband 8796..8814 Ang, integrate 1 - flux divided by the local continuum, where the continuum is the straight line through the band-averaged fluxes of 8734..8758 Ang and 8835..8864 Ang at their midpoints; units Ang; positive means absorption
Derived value 1.3 Ang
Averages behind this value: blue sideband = 8.05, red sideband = 9.06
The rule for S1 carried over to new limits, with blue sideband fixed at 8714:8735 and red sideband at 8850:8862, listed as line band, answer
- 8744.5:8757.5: 0.1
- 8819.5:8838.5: 0.6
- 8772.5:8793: 0.2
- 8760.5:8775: 0.5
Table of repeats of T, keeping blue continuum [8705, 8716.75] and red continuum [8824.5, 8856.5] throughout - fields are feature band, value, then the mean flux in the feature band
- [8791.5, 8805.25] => 0.7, 8.3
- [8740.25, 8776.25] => 1.9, 8.06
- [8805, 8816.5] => 1.3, 7.81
